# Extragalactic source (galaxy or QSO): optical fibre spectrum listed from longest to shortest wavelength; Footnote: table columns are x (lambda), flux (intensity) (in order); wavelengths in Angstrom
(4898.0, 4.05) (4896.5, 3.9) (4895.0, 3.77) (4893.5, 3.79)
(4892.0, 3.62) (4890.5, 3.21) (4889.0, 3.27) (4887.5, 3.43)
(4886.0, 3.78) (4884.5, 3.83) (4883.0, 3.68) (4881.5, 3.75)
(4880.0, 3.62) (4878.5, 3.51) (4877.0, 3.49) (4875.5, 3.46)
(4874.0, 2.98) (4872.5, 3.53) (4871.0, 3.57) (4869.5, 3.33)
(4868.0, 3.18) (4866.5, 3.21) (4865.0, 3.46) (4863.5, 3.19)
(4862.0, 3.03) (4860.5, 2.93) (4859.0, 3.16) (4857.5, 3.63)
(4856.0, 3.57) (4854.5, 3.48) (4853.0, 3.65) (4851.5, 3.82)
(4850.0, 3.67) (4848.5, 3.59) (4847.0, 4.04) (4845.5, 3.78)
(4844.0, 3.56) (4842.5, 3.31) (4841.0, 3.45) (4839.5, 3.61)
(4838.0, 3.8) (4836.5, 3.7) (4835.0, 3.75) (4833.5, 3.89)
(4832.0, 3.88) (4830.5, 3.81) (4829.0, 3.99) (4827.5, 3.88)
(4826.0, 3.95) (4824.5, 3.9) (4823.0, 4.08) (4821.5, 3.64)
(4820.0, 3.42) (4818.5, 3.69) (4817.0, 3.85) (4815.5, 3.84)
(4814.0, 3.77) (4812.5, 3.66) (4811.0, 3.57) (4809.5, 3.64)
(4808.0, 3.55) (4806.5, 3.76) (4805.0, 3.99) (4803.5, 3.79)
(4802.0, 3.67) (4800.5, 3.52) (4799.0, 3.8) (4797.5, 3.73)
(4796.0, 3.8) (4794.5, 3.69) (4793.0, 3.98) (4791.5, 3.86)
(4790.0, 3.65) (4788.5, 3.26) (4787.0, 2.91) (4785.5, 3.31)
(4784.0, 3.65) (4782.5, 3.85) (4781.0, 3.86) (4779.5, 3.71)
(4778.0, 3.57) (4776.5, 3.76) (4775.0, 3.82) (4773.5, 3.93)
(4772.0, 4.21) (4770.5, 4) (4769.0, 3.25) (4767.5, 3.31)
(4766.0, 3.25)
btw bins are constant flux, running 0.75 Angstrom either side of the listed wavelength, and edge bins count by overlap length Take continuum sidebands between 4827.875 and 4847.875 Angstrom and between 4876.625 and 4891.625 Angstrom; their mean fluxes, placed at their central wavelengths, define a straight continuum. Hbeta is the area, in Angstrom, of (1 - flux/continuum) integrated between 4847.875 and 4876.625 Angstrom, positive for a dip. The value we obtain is 2.0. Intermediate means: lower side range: 3.74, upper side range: 3.56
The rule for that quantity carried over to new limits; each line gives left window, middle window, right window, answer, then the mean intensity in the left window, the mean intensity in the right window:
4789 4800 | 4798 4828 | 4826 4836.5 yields 0.5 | 3.77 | 3.86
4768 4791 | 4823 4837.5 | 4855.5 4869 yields -2.0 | 3.65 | 3.26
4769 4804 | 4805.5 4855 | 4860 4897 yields -2.0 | 3.7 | 3.46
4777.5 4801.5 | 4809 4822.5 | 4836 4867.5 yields -0.4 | 3.64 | 3.5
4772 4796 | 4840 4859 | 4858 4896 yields -0.6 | 3.68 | 3.44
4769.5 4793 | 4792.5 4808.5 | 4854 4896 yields -0.5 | 3.69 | 3.45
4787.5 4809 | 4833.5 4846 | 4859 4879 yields -0.6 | 3.71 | 3.29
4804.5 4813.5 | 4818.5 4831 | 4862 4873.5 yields -0.8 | 3.69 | 3.32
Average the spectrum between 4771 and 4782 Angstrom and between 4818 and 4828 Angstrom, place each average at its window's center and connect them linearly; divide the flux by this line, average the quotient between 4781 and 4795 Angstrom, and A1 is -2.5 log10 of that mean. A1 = 0.07 mag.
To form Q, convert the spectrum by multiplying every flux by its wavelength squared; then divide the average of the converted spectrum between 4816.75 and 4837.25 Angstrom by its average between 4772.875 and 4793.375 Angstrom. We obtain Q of 1.1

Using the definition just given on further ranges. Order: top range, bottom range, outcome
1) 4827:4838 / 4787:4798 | 1.07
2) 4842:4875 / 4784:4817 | 0.96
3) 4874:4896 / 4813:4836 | 0.96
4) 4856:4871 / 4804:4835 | 0.88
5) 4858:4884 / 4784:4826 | 0.94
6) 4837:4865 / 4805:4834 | 0.94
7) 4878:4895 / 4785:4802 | 1.04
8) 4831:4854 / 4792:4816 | 1.01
